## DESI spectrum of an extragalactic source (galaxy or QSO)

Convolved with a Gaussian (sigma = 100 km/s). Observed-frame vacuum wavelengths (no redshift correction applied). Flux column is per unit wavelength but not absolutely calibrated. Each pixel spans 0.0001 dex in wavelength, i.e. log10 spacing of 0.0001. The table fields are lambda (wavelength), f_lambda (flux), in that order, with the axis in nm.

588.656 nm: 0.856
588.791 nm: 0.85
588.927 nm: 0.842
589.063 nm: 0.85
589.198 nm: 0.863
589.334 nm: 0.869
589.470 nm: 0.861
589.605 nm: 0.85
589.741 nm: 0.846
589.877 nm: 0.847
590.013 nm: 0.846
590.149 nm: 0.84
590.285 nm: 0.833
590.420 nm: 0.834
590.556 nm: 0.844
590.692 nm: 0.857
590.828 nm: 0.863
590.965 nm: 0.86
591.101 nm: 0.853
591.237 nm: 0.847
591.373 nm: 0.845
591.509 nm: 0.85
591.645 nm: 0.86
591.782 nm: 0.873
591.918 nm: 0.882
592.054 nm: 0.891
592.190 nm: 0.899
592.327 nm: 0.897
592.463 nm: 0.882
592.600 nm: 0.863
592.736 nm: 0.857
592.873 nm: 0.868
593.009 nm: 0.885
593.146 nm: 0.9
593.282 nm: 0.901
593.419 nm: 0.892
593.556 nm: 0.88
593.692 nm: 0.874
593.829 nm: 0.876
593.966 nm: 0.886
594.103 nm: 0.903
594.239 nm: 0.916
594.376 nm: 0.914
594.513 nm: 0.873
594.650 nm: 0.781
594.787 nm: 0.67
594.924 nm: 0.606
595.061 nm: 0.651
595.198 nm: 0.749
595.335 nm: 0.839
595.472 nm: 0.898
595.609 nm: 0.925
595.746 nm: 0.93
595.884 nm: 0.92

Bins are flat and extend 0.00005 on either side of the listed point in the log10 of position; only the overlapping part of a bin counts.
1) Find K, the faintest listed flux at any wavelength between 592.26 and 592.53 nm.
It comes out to 0.882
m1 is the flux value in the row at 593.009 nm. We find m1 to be 0.885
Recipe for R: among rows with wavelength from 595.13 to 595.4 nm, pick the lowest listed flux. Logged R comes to 0.749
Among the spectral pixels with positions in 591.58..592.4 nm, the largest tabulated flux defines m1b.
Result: 0.899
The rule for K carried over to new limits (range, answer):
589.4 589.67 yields 0.85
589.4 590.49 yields 0.833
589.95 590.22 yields 0.84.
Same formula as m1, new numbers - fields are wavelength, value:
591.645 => 0.86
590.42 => 0.834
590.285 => 0.833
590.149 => 0.84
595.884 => 0.92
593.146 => 0.9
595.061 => 0.651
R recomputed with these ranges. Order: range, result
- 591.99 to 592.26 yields 0.891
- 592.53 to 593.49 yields 0.857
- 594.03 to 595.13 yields 0.606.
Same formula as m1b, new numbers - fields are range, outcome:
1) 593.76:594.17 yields 0.903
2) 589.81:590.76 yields 0.857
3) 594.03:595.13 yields 0.916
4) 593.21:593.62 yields 0.901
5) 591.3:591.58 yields 0.85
